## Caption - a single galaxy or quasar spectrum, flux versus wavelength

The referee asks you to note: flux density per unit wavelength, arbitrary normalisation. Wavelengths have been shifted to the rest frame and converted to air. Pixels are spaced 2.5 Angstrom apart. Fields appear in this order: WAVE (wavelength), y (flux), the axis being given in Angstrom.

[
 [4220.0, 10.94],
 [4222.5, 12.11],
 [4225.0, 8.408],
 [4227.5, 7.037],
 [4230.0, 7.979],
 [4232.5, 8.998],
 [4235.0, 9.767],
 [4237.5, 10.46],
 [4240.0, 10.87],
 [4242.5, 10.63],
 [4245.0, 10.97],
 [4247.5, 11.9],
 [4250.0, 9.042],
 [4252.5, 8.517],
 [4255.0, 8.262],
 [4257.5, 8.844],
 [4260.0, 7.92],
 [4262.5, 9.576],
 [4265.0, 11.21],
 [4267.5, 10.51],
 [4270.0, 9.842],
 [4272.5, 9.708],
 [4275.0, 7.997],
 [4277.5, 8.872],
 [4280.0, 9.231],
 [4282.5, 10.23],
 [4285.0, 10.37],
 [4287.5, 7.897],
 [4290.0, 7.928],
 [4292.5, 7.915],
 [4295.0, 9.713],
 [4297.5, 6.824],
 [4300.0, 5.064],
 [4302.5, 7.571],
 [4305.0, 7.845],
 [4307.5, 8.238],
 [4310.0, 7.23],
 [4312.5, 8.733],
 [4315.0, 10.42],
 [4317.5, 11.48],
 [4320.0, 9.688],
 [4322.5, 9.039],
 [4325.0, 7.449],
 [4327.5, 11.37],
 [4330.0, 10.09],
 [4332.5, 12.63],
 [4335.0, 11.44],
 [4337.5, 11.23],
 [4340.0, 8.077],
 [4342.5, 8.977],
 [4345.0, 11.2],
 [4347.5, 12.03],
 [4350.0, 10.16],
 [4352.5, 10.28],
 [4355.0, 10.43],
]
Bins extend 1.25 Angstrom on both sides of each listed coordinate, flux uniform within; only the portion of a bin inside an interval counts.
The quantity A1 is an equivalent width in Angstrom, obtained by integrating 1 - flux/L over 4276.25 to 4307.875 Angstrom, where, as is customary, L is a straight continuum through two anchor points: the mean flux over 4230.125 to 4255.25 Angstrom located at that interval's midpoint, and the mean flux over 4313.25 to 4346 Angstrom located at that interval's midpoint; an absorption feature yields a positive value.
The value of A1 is 5.6 Angstrom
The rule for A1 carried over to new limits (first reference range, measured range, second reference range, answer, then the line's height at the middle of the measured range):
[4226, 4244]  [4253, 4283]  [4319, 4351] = 1.17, 9.69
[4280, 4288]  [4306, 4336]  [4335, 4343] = -0.18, 9.73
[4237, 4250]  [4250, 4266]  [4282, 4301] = 1.57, 10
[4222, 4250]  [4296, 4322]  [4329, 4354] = 5.10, 10.4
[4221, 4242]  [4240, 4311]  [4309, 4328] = 3.64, 9.45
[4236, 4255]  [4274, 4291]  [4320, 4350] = 2.12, 10.2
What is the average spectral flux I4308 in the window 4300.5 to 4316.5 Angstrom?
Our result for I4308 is 8.24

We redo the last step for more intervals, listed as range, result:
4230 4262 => 9.61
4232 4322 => 9.17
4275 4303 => 8.33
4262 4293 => 9.36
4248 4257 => 8.9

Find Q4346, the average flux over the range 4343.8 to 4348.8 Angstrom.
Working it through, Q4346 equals 11.6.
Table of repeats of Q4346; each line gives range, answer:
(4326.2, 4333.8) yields 11.3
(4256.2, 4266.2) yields 9.37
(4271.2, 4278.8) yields 8.87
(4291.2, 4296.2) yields 8.8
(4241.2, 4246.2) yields 10.8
